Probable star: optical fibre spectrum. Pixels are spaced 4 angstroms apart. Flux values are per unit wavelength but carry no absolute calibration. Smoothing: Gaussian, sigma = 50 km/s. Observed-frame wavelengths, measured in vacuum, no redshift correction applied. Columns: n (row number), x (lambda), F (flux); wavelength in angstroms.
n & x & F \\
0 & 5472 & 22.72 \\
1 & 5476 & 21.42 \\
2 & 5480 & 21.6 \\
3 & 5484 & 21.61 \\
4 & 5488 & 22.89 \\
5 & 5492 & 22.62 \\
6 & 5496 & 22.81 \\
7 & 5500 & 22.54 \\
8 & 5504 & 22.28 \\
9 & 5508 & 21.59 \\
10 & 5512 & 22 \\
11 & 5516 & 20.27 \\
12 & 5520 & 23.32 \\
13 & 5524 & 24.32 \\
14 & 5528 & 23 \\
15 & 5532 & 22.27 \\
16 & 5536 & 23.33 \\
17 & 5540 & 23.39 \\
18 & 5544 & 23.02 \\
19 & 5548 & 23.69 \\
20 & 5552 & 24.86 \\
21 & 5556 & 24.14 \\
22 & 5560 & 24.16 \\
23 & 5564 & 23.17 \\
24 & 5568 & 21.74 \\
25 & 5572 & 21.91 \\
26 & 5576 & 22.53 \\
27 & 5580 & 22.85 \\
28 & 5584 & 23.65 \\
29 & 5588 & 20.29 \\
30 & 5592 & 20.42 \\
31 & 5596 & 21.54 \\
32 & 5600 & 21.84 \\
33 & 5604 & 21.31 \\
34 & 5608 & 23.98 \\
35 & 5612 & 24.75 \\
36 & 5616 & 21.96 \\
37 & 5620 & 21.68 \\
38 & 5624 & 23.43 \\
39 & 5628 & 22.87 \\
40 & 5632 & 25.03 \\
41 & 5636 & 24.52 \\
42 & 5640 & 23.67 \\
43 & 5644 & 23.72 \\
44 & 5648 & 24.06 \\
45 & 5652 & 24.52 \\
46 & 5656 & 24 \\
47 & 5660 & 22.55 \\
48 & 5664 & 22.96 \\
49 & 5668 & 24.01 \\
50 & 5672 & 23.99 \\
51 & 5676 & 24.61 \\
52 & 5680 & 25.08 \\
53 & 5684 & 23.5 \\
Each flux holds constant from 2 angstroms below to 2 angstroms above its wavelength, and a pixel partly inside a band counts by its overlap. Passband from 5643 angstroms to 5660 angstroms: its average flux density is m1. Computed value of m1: 23.9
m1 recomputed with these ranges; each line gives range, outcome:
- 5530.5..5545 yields 23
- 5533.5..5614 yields 22.8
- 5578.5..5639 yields 22.7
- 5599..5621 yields 22.7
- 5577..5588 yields 22.6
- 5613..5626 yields 22.5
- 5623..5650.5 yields 23.9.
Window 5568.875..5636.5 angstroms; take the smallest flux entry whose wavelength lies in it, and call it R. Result 20.29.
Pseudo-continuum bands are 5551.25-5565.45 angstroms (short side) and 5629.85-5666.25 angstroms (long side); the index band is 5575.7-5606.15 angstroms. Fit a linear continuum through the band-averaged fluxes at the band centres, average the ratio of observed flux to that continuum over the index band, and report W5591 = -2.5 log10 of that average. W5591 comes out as 0.11 mag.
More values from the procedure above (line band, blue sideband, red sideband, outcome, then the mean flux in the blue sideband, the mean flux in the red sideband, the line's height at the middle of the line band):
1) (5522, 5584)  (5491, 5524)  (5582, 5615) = -0.05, 22.3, 22.2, 22.3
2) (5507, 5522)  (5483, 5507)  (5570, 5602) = 0.03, 22.5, 21.9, 22.3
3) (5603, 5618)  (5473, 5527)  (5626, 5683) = 0.02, 22.3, 24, 23.5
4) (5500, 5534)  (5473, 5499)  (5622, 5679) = 0.01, 22.2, 23.9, 22.5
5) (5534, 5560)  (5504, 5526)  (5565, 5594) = -0.08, 22.3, 22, 22.1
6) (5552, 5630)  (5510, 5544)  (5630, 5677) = 0.04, 22.8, 24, 23.4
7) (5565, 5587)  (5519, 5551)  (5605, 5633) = 0.04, 23.3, 23.3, 23.3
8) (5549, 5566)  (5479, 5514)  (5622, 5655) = -0.05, 22.2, 24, 23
